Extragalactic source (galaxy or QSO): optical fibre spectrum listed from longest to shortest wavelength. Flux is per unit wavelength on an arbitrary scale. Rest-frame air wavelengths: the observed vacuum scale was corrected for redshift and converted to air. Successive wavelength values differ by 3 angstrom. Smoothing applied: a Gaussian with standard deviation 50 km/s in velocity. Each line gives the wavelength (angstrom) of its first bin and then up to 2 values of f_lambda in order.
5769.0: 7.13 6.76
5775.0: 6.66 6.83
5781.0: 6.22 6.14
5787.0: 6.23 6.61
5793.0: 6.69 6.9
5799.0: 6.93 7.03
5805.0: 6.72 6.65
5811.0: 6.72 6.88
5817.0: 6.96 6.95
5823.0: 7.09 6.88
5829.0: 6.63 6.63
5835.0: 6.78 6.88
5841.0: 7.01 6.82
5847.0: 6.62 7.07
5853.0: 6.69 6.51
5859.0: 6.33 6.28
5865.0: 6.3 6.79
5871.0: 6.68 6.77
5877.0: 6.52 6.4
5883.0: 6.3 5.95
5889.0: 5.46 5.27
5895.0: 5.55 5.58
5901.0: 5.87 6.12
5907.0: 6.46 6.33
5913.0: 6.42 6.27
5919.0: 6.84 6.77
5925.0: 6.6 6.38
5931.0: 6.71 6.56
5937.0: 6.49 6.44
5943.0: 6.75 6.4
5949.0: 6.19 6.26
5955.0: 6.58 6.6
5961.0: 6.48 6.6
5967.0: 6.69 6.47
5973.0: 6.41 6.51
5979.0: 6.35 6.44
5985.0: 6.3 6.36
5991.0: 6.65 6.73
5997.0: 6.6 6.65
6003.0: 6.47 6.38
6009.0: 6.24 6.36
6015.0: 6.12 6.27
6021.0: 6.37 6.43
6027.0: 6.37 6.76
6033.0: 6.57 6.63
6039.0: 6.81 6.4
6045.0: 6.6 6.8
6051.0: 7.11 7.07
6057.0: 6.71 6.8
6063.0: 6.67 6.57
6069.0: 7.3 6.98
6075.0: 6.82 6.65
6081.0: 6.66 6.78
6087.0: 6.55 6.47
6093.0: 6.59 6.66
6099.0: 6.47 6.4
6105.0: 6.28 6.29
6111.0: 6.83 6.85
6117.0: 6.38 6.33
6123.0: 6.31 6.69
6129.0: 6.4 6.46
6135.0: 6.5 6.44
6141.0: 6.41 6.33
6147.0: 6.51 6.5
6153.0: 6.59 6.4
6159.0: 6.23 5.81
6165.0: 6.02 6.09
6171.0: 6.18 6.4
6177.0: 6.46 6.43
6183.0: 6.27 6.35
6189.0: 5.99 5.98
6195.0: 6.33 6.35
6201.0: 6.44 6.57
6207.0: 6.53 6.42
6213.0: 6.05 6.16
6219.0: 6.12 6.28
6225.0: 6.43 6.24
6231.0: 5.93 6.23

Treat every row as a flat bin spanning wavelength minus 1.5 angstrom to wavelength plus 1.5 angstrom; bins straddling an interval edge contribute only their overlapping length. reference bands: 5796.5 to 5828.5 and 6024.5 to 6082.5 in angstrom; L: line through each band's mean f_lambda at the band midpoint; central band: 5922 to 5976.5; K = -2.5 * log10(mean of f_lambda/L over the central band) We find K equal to 0.047 mag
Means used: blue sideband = 6.87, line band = 6.51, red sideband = 6.75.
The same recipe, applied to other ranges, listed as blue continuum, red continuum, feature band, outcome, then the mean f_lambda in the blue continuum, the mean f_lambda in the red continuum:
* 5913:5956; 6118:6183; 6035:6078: -0.06 mag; 6.51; 6.35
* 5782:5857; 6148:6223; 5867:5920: 0.08 mag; 6.76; 6.28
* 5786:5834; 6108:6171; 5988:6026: 0.02 mag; 6.79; 6.4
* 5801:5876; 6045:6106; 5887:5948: 0.08 mag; 6.74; 6.72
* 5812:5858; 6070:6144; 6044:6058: -0.04 mag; 6.82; 6.55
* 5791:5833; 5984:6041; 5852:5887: 0.04 mag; 6.83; 6.48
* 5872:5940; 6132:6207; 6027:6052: -0.07 mag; 6.26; 6.32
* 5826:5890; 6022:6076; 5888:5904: 0.18 mag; 6.56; 6.74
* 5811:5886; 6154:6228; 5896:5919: 0.07 mag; 6.68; 6.26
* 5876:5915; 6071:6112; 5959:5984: -0.04 mag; 6.01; 6.59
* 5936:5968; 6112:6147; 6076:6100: -0.02 mag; 6.5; 6.47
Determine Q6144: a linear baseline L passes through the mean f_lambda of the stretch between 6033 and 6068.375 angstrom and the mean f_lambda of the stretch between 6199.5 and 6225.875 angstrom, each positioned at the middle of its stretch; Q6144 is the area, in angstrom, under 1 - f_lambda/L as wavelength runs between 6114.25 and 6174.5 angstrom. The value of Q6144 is 1.4 angstrom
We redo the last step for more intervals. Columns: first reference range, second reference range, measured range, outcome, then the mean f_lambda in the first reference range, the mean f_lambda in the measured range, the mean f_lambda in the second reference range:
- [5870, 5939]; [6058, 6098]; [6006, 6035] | 0.82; 6.27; 6.39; 6.73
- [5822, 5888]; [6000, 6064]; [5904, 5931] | 0.43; 6.62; 6.5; 6.57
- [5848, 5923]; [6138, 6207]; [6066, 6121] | -2.80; 6.3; 6.63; 6.31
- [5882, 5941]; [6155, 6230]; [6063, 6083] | -1.85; 6.22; 6.82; 6.26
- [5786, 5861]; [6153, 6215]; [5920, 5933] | 0.01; 6.77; 6.62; 6.27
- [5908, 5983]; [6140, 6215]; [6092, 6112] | -0.39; 6.5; 6.49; 6.3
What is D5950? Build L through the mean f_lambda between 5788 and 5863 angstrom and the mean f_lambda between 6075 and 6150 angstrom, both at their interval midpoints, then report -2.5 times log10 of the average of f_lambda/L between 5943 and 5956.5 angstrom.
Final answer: 0.04 mag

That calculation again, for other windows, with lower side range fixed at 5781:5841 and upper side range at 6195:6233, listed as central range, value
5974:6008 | 0.009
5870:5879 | 0.005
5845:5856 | -0.009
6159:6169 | 0.060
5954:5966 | 0.002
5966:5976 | 0.009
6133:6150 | -0.012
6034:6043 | -0.022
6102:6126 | -0.012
